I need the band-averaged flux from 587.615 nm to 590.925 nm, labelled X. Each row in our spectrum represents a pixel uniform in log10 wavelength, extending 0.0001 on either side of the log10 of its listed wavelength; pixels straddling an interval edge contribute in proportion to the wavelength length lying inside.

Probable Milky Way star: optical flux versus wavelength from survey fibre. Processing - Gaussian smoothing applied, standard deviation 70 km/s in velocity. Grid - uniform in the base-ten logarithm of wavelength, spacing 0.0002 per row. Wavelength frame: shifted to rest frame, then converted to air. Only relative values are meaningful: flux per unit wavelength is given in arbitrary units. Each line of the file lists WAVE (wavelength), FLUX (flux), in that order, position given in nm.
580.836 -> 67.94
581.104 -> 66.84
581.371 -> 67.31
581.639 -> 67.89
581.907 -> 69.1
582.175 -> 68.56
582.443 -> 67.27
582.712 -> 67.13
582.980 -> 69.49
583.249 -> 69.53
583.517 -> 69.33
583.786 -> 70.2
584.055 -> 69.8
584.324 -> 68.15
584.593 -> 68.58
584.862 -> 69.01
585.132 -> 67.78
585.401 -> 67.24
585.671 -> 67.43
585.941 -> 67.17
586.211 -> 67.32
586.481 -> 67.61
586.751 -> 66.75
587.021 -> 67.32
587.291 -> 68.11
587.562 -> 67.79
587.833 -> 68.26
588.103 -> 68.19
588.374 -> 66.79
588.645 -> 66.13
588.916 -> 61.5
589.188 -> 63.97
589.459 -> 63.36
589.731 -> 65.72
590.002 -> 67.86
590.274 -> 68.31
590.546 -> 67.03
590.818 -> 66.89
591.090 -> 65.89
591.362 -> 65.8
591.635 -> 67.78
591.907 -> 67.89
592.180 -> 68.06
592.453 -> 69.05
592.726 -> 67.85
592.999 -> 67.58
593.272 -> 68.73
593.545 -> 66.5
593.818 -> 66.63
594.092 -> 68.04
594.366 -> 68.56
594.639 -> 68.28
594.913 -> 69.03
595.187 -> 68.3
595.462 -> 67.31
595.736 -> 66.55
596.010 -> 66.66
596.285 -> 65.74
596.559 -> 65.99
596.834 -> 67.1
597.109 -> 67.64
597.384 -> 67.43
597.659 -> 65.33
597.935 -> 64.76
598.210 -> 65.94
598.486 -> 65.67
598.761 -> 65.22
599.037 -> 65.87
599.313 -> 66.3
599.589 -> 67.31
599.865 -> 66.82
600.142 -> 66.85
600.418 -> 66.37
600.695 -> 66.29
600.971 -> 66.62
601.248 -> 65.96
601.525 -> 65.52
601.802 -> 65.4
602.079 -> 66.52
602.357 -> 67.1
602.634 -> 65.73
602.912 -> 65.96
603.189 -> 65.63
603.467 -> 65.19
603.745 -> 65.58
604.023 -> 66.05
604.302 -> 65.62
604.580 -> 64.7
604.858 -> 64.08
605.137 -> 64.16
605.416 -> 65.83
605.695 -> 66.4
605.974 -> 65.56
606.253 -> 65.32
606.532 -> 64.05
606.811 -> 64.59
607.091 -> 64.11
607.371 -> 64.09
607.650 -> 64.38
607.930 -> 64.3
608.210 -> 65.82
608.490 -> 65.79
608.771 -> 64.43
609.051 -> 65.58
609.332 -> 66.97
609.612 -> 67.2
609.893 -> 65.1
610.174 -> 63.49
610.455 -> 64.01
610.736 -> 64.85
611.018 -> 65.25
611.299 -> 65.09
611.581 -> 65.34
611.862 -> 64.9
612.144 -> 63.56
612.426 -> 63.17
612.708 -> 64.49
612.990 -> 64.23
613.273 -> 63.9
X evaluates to 66.2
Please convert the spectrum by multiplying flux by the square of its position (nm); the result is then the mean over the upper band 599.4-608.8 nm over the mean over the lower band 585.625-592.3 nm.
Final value 1.0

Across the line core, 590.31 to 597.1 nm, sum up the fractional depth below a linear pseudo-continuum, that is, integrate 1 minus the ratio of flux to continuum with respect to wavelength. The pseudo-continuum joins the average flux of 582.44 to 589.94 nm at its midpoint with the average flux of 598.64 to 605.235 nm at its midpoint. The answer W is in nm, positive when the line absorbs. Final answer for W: -0.07 nm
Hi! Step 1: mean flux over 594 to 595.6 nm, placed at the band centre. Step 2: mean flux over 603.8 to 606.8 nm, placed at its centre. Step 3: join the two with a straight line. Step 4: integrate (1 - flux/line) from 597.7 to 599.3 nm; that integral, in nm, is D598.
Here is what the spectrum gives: 0.04 nm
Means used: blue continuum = 68.2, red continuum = 65.2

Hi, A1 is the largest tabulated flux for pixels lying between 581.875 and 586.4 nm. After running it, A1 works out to 70.2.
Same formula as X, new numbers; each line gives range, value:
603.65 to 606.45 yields 65.3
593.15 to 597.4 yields 67.4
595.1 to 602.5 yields 66.4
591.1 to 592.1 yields 67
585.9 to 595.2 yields 67.1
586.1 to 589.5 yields 66.5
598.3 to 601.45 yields 66.3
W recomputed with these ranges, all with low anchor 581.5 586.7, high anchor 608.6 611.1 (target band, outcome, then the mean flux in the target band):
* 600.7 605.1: 0.023 nm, 65.7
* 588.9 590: 0.053 nm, 64.4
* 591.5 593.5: -0.023 nm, 68.1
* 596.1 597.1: 0.005 nm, 66.5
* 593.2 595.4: -0.029 nm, 68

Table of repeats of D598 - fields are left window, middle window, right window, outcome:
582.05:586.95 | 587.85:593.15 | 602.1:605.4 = 0.06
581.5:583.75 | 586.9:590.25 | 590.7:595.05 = 0.09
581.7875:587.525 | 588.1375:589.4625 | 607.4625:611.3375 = 0.06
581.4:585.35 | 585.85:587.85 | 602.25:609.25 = 0.02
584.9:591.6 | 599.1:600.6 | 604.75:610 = -0.02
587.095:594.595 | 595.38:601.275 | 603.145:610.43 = -0.02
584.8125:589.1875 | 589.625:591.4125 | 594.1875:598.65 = 0.00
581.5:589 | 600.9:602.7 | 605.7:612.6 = -0.01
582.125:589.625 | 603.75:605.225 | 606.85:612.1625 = 0.01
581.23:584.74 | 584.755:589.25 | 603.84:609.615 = 0.07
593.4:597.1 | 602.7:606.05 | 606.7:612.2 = 0.02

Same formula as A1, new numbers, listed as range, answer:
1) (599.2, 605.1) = 67.31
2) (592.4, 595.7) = 69.05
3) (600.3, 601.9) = 66.62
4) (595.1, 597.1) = 68.3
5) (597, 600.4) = 67.64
